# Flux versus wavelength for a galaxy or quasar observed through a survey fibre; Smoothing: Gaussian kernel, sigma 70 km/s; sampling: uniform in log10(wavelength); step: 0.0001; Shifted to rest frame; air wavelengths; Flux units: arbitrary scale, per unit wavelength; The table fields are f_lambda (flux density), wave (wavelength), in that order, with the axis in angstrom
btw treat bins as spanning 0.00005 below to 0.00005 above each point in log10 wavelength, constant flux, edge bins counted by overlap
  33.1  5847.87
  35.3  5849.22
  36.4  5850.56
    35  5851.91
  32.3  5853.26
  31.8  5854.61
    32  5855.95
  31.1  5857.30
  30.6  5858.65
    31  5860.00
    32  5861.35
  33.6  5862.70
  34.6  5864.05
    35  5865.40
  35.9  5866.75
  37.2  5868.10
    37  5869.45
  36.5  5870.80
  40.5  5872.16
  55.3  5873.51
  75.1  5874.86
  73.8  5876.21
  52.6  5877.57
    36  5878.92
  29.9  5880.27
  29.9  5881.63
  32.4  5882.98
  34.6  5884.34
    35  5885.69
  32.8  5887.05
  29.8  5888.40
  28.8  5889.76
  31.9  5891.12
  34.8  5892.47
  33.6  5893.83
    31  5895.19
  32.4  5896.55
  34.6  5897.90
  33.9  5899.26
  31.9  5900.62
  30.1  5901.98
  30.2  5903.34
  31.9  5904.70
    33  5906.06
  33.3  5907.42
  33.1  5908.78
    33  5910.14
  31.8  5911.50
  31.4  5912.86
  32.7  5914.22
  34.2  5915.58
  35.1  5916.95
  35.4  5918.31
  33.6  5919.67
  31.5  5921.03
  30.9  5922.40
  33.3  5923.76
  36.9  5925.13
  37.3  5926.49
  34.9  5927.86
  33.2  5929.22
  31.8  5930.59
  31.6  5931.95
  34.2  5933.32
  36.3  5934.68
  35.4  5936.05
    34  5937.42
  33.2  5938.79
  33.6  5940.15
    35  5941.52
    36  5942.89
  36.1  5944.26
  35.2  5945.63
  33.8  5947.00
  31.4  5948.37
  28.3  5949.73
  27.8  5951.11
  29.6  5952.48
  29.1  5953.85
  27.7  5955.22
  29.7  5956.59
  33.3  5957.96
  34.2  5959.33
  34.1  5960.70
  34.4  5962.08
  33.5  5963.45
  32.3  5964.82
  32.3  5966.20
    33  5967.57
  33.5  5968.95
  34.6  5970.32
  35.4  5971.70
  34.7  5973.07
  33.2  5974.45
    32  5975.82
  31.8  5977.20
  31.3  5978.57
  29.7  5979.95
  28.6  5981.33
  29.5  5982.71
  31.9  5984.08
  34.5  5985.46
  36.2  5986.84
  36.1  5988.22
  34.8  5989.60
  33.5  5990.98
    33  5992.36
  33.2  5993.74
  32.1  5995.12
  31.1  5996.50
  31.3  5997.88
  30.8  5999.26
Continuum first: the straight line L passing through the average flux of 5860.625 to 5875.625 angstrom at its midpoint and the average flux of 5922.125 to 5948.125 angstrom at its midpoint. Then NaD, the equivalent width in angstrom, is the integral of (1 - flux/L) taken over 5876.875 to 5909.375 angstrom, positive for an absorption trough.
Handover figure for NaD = 4.6 angstrom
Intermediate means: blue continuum 41.3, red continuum 34.4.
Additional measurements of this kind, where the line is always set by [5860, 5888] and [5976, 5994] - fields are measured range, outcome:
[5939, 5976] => 1.8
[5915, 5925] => 0.9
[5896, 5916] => 2.9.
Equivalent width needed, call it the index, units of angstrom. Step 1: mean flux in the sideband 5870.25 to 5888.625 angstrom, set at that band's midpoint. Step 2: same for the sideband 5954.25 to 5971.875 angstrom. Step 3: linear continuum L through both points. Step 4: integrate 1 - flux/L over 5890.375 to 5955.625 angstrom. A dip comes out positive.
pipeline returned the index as 7.8 angstrom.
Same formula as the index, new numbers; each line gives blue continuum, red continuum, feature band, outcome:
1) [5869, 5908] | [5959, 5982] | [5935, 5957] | 1.2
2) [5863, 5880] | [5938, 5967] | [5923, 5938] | 0.6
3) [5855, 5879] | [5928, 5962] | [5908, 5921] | 1.0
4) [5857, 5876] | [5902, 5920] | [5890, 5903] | 1.0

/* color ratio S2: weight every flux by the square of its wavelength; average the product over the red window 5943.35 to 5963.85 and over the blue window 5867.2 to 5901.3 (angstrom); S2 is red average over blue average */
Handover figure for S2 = 0.85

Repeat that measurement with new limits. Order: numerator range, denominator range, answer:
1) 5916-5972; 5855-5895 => 0.90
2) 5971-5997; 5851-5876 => 0.89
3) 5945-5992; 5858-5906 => 0.91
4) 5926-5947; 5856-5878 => 0.85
